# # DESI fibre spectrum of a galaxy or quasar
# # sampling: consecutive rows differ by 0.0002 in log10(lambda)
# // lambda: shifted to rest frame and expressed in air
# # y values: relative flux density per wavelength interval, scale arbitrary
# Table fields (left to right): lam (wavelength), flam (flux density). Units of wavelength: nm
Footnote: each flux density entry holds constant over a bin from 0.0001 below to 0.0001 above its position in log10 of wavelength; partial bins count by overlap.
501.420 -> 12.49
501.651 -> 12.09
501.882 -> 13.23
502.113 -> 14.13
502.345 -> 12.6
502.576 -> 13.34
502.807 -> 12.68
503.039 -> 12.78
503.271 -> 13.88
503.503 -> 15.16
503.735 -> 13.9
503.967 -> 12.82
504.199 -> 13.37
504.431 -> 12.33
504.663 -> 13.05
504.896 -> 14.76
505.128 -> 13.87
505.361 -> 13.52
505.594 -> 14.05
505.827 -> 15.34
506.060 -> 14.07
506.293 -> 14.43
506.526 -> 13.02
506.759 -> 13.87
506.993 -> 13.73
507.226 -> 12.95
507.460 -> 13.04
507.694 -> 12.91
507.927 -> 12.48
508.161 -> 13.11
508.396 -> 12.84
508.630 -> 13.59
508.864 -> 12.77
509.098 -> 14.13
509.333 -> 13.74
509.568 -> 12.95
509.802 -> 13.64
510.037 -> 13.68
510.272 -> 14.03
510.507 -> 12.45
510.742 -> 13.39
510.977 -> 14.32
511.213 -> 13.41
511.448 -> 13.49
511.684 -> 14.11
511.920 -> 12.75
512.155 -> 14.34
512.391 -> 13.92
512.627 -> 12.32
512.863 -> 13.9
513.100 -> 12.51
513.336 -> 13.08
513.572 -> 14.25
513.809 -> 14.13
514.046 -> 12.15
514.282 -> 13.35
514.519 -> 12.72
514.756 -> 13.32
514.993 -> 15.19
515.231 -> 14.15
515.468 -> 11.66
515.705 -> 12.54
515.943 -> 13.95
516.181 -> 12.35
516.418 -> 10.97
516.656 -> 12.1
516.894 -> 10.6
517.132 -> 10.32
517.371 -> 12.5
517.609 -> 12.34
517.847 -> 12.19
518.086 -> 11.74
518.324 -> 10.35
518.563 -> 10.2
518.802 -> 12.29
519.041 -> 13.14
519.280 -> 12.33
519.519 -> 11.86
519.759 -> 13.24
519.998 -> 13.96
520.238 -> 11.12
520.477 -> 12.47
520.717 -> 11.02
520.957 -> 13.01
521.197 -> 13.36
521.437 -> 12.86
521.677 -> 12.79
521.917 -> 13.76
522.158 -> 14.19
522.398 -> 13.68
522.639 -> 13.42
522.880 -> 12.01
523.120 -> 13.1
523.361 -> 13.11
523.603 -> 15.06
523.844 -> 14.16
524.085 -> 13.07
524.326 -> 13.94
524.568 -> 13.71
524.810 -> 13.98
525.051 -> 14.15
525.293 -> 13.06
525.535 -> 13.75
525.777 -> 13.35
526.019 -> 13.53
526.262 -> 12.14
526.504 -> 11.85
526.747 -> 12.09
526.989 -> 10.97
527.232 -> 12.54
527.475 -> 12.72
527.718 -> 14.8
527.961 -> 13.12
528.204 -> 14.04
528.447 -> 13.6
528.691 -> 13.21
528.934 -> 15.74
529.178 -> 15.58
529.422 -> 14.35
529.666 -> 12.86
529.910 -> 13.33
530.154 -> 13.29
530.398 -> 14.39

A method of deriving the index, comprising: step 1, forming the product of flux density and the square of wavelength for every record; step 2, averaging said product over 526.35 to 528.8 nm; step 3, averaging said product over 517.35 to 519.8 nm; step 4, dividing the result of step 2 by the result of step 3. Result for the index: 1.12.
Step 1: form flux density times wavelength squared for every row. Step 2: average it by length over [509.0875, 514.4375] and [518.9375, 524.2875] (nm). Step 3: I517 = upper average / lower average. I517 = 1.01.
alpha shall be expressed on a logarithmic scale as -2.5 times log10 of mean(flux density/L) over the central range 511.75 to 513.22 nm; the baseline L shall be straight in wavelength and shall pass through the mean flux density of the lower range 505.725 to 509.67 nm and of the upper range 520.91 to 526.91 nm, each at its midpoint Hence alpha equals 0.01 mag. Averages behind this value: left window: 13.5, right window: 13.3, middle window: 13.3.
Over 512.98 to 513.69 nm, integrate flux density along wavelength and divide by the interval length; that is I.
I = 13.3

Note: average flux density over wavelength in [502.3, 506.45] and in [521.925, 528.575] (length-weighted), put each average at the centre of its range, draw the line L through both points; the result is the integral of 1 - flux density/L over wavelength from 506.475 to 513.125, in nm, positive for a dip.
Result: 0.10 nm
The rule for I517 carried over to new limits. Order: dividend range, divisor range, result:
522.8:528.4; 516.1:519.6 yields 1.17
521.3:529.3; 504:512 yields 1.06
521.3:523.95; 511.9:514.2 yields 1.05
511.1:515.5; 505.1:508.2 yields 1.01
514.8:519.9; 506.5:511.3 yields 0.95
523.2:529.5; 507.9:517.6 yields 1.09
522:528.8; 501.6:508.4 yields 1.07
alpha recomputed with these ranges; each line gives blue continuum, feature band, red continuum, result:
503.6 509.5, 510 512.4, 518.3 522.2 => -0.037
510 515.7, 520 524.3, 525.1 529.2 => 0.016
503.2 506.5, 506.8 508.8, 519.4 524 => 0.051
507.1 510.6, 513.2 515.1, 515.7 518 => -0.095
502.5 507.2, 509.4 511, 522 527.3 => 0.009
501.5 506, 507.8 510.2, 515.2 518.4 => -0.035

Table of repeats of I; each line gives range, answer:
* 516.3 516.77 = 11.5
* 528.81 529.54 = 15.2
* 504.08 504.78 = 12.9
